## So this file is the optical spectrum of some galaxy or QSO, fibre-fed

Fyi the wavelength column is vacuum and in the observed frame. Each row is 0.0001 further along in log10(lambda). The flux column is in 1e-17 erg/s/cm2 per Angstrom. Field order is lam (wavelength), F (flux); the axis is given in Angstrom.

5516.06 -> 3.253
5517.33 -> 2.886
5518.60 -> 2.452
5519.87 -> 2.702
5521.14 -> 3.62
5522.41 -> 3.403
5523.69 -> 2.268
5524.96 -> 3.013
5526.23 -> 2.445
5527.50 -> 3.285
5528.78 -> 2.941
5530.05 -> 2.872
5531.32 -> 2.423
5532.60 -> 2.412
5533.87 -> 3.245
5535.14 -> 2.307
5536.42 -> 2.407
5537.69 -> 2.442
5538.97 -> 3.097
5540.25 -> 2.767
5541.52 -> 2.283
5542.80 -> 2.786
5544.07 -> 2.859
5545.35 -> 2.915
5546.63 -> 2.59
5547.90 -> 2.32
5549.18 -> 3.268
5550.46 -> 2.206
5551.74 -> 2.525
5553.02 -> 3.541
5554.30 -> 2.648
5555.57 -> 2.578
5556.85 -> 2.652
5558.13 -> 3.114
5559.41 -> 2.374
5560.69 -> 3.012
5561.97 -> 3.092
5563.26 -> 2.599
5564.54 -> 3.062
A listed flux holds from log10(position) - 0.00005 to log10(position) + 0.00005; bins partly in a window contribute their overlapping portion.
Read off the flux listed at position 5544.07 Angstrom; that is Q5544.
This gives 2.859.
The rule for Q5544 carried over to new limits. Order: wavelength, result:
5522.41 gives 3.403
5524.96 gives 3.013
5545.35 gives 2.915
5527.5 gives 3.285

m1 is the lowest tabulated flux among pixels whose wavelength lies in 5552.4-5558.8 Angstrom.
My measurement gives 2.578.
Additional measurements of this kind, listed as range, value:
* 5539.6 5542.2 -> 2.283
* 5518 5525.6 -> 2.268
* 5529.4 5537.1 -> 2.307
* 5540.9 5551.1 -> 2.206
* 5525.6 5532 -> 2.423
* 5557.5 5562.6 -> 2.374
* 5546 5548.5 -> 2.32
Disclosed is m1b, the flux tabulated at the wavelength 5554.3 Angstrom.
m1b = 2.648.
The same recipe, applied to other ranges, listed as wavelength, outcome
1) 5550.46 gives 2.206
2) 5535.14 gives 2.307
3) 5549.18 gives 3.268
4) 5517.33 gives 2.886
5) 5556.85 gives 2.652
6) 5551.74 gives 2.525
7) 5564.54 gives 3.062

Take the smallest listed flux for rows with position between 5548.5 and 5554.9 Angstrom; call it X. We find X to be 2.206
